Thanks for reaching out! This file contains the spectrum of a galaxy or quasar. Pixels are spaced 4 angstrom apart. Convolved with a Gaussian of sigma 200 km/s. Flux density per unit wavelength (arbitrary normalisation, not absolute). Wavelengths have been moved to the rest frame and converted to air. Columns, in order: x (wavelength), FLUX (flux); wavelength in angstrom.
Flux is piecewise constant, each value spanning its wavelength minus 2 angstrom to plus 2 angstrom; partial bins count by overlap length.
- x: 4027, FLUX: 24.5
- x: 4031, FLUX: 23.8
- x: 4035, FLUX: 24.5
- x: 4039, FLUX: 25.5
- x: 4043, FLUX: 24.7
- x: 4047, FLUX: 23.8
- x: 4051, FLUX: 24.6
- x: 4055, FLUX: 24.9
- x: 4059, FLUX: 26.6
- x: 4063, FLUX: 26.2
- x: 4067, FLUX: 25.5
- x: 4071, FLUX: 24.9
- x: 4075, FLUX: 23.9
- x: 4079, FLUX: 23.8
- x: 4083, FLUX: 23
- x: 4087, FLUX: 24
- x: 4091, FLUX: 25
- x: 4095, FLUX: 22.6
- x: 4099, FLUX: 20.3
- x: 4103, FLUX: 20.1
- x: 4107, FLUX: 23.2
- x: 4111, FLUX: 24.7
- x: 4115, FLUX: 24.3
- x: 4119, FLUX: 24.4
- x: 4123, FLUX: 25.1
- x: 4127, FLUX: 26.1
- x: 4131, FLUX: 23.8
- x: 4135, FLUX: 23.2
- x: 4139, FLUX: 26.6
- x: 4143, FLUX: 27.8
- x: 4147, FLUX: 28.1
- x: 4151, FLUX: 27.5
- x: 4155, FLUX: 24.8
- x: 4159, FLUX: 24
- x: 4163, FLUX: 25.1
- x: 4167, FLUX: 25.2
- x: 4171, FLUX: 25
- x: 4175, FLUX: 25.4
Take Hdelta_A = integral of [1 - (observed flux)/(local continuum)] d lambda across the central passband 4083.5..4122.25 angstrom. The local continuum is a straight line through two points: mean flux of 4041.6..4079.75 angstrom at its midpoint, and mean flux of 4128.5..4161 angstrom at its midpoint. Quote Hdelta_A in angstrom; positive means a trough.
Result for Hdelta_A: 3.2 angstrom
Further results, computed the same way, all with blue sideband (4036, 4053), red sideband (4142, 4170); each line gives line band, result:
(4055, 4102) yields 1.7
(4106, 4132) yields 1.0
